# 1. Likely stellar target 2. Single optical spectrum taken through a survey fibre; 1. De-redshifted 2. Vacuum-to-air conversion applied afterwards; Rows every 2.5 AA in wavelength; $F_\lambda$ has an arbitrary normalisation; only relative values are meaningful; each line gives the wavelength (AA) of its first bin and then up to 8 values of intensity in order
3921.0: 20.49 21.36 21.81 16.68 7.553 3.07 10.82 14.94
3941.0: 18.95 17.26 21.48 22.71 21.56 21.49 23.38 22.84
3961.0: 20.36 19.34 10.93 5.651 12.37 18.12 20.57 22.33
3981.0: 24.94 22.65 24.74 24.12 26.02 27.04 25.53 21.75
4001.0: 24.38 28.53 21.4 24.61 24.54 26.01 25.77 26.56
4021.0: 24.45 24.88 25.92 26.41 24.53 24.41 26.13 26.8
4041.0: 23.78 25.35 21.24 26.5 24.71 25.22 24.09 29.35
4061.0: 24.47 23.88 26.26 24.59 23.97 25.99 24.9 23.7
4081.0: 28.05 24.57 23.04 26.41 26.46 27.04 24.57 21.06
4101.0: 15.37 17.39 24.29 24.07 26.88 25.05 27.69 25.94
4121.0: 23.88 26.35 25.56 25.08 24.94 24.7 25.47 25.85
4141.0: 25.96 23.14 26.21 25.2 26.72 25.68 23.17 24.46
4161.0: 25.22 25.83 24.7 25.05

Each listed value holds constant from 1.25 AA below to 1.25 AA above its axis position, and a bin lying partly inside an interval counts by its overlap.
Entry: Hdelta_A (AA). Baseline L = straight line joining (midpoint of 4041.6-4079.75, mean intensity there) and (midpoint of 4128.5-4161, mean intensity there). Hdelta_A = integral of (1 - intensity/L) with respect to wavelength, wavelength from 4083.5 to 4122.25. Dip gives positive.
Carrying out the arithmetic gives 1.65 AA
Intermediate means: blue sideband 24.9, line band 24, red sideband 25.1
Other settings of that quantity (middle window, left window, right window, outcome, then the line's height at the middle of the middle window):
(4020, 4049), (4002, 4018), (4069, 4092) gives 0.23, 25.2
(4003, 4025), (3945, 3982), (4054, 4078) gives -2.93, 22.1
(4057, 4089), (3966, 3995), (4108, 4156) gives -2.47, 23.5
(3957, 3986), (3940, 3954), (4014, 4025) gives 4.87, 22.2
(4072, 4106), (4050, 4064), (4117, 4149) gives 2.11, 25.3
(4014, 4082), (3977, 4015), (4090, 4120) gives -2.98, 24.2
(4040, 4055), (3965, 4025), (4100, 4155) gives -0.73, 23.3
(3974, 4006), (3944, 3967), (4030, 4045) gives -2.41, 22.4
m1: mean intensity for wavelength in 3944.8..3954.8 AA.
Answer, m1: 21.8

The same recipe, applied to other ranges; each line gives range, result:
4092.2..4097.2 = 25.8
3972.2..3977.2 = 19.3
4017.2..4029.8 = 25.6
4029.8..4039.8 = 25.5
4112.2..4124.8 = 25.8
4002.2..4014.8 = 25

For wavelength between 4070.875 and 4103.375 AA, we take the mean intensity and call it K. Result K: 24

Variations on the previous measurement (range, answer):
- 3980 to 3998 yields 24.9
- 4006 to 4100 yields 25.1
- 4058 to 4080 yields 25.1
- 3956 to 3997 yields 20.5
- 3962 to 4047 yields 23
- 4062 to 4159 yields 24.7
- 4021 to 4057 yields 25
